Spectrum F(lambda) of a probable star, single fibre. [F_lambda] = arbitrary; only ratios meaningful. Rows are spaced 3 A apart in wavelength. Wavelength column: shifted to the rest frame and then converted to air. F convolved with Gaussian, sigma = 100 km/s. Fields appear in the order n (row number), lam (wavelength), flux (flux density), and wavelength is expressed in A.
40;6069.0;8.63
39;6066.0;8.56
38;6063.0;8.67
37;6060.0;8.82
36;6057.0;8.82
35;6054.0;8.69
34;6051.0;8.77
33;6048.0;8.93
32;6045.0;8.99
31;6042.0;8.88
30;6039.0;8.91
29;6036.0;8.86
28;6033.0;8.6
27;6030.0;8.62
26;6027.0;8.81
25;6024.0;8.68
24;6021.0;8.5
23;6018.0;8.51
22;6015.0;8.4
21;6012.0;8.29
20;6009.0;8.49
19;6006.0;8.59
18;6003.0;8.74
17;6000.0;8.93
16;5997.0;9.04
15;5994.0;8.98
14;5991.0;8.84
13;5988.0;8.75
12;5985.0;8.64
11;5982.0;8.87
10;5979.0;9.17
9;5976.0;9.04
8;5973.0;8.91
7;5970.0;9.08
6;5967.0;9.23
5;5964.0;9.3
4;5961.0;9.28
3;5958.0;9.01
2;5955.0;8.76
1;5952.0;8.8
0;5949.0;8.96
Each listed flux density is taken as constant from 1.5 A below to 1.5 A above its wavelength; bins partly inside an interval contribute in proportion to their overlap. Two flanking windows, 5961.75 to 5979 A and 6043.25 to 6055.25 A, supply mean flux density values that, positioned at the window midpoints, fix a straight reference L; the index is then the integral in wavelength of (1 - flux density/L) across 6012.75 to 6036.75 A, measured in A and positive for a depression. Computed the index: 0.9 A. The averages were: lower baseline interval 9.12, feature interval 8.6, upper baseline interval 8.85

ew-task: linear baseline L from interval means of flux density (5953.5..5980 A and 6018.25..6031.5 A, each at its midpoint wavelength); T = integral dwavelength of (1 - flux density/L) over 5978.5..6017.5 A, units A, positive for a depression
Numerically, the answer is 0.51 A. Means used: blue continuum 9.09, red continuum 8.64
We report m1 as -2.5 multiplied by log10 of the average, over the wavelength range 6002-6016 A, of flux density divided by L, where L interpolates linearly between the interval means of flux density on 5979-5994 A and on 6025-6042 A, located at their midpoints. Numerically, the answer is 0.04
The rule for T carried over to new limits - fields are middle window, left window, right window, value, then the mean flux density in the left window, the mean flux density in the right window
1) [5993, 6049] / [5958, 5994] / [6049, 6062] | 1.0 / 9.01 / 8.78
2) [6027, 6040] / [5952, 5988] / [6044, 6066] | 0.1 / 9.01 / 8.79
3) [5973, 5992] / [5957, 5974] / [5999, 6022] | 0.1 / 9.15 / 8.55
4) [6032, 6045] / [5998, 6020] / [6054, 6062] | -0.2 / 8.57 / 8.79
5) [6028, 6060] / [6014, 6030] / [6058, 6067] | -0.6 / 8.59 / 8.7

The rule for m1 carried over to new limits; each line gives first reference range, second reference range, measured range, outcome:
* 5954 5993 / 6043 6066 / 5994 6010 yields 0.02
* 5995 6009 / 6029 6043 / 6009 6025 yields 0.04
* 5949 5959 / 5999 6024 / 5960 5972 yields -0.05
